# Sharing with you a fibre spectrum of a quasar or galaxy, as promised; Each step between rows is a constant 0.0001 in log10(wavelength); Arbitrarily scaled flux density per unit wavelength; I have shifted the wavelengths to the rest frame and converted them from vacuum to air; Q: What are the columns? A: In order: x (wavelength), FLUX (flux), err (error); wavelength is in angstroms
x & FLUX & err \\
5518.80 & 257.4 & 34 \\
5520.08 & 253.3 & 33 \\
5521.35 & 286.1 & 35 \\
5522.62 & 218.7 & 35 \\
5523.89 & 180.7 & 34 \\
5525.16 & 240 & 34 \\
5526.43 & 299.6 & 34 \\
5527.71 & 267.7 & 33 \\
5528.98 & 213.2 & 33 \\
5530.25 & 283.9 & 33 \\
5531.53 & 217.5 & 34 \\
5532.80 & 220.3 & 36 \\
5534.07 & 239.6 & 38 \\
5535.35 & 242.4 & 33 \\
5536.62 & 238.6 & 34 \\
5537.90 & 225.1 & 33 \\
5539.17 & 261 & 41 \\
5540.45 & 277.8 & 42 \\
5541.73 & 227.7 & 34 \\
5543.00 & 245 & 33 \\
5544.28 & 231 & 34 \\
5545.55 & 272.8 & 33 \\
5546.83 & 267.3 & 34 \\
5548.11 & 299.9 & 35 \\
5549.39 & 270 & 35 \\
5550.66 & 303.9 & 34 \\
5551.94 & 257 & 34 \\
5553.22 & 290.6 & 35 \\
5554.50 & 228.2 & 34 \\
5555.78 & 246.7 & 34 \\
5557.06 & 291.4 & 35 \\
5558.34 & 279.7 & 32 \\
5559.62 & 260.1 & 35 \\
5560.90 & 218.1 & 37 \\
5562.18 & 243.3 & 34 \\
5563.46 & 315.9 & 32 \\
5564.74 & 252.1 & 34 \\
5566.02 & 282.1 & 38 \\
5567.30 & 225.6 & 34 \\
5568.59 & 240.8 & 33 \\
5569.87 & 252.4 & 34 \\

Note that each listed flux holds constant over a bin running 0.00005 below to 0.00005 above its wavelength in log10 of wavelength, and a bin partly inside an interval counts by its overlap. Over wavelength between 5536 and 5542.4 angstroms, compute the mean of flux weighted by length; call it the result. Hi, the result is 246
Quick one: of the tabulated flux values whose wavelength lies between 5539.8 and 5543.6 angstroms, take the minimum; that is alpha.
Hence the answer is 227.7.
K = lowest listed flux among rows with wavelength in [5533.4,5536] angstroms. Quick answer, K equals 239.6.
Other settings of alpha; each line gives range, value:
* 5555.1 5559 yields 246.7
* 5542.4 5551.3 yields 231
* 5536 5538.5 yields 225.1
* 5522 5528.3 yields 180.7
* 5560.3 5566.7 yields 218.1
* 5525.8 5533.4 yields 213.2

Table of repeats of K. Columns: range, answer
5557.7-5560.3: 260.1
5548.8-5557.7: 228.2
